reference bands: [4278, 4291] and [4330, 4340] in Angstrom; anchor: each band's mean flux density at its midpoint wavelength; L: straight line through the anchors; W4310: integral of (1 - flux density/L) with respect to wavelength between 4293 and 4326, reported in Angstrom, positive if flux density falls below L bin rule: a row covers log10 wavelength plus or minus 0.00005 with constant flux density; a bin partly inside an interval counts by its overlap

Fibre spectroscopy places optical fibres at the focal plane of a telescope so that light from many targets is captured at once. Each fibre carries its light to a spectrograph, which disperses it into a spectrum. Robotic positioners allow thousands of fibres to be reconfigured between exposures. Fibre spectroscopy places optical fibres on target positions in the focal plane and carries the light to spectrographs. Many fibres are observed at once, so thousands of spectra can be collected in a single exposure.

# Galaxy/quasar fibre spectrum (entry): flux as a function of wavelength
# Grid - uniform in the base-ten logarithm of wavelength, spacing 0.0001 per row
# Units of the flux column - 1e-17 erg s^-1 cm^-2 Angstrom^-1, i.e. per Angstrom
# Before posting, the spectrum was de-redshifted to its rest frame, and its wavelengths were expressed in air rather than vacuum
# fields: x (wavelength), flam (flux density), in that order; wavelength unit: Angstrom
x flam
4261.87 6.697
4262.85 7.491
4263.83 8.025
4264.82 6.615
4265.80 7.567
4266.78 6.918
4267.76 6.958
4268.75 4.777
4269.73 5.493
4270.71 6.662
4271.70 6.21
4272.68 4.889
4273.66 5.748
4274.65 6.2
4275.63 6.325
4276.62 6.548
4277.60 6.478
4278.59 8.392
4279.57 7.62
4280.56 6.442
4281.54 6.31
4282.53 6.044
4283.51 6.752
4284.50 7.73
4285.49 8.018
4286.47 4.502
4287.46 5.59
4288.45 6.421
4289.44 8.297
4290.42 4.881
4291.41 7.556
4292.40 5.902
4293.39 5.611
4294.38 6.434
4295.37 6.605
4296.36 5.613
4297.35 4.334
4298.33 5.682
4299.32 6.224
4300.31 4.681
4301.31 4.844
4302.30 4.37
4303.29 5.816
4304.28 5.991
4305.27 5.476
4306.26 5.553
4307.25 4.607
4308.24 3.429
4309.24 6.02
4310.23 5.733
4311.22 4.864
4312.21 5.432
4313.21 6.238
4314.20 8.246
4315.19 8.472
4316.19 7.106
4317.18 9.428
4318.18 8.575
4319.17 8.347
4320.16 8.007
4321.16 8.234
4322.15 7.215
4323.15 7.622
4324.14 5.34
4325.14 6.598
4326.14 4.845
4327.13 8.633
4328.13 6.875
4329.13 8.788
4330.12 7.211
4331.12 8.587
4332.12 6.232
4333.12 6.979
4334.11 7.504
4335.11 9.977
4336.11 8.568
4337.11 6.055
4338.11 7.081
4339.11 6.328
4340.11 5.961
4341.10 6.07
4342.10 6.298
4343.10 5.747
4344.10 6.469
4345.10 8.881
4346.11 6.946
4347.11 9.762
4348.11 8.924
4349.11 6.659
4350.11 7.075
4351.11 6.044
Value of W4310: 3.8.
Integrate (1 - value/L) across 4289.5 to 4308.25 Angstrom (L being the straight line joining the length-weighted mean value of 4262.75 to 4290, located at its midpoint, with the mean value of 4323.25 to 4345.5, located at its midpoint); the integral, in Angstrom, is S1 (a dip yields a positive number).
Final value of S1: 3.3 Angstrom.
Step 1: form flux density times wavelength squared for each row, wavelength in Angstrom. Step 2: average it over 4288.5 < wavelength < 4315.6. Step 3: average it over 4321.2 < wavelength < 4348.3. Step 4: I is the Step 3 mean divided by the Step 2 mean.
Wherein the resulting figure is 1.3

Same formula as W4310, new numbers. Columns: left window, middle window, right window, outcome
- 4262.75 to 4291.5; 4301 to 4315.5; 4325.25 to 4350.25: 2.7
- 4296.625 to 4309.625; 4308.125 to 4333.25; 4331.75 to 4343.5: -4.3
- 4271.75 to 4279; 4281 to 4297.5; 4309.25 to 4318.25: 0.6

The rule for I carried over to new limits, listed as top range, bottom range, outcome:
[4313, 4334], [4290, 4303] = 1.36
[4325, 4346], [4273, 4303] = 1.18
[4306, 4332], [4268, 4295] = 1.11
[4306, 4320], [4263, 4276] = 1.06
